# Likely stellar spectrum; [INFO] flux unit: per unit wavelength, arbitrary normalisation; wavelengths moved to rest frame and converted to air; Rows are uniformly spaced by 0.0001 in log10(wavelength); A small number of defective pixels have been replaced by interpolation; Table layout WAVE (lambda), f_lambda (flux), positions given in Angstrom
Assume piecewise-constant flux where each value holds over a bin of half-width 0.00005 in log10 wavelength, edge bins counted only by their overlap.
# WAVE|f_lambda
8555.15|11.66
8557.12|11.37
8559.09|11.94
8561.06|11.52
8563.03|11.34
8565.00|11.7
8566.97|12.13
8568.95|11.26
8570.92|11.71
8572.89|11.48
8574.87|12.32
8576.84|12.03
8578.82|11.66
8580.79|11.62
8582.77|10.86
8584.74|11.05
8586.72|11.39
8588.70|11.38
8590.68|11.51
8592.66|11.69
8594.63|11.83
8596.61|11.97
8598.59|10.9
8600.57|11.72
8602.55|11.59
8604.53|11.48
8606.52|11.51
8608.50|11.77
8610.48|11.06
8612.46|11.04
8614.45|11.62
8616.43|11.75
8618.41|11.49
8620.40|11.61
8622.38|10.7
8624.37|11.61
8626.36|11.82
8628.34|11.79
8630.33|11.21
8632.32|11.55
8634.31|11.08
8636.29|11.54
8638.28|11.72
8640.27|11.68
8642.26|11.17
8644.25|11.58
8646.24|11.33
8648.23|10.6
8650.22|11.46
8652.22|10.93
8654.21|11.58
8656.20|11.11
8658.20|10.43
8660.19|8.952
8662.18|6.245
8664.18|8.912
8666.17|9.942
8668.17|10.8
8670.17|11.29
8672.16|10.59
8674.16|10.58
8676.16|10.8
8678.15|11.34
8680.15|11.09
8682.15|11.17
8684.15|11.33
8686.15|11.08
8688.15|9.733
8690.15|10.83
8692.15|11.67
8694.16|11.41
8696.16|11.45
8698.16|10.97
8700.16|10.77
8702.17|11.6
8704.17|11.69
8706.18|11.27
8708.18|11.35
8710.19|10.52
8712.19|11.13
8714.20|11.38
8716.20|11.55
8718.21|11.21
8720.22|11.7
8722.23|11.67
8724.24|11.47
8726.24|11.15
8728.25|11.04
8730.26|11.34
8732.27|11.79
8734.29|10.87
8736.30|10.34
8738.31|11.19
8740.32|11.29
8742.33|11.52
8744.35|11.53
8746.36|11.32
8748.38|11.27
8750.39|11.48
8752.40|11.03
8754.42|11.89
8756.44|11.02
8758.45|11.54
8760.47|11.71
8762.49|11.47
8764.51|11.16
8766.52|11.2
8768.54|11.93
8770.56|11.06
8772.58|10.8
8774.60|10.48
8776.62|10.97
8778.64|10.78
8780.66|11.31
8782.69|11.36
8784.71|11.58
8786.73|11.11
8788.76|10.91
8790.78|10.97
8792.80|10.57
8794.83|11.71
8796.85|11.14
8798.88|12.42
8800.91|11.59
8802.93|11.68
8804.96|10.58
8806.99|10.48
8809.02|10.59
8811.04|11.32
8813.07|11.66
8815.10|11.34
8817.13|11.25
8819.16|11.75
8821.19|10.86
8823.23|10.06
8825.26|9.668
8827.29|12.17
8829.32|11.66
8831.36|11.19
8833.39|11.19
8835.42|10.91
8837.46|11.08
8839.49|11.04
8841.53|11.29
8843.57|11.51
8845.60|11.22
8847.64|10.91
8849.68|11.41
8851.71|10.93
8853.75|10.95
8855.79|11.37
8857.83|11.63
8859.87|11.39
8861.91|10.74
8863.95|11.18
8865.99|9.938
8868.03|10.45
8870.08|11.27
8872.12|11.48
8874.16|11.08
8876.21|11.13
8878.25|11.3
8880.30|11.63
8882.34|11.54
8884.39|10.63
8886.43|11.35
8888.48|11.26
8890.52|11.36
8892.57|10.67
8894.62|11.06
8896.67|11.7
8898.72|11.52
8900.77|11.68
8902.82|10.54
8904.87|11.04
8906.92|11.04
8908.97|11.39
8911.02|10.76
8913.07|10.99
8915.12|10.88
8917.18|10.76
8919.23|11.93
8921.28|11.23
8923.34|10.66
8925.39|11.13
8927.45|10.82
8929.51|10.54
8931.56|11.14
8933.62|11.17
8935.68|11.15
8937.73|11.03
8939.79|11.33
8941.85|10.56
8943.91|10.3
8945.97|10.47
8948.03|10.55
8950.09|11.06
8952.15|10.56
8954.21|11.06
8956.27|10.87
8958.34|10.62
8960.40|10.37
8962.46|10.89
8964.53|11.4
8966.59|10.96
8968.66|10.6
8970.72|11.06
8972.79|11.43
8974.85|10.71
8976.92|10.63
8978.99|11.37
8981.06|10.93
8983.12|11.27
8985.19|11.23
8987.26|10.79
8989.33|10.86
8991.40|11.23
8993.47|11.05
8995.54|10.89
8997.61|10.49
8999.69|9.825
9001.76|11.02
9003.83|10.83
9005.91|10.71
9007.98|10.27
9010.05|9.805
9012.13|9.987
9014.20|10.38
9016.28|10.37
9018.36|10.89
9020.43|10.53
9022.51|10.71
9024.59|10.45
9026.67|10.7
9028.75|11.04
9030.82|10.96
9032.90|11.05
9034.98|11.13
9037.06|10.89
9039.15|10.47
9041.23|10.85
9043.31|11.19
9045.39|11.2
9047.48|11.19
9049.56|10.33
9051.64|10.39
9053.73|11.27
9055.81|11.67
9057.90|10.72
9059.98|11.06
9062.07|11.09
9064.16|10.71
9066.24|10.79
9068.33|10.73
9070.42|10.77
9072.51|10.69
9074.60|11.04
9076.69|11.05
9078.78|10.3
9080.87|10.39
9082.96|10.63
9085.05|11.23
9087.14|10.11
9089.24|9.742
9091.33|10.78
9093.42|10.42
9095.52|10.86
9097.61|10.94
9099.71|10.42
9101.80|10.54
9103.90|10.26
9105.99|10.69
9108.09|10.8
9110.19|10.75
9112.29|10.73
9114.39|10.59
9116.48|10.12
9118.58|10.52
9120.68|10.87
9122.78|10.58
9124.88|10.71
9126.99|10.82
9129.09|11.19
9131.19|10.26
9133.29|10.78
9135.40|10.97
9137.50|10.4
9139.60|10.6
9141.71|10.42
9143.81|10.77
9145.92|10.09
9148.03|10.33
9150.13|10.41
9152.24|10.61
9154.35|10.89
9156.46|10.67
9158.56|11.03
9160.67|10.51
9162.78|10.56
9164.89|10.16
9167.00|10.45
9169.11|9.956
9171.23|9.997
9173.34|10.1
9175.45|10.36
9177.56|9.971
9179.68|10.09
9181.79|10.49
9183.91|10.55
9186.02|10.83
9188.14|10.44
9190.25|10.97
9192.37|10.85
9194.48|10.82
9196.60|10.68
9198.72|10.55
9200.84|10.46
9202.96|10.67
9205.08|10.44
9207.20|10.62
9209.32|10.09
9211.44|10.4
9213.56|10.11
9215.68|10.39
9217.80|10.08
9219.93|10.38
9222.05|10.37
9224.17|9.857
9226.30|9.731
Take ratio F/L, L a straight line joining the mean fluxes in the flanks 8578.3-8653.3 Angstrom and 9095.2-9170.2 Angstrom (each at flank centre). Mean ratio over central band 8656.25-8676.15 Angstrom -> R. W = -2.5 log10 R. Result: 0.15 mag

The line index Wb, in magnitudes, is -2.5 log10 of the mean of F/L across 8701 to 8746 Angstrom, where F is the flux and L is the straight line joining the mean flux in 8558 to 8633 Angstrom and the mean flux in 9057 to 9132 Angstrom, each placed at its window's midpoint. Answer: 0.00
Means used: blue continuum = 11.5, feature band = 11.3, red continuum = 10.7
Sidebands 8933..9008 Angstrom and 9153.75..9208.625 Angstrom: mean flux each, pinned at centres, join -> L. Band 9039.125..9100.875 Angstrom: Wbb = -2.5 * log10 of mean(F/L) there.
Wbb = -0.01 mag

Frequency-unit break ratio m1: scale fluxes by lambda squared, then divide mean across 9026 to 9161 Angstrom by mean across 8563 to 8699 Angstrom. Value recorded 1.06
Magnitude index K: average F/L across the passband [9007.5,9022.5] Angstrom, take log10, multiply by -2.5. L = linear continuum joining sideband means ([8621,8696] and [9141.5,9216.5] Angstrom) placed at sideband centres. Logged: 0.03 mag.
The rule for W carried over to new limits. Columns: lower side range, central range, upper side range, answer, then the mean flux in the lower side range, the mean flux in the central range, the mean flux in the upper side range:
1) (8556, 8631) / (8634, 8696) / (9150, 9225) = 0.06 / 11.5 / 10.8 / 10.4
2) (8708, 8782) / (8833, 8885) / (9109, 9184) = -0.01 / 11.3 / 11.1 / 10.5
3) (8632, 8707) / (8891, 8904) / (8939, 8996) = -0.03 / 10.9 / 11.2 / 10.9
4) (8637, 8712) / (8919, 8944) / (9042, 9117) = -0.02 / 10.8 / 11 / 10.7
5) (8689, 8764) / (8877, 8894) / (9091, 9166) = -0.02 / 11.3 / 11.2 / 10.6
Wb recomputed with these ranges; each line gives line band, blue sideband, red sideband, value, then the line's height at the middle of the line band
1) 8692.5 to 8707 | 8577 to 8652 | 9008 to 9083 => 0.00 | 11.3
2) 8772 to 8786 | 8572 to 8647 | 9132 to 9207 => 0.01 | 11.2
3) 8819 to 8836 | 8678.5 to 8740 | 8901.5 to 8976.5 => 0.00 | 11.1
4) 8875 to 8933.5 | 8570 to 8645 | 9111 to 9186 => -0.02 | 11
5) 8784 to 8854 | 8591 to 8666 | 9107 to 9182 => -0.03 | 10.9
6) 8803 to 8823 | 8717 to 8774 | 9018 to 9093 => 0.01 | 11.2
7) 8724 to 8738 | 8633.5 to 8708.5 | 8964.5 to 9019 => -0.03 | 10.8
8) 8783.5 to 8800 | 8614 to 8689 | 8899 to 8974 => -0.04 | 10.9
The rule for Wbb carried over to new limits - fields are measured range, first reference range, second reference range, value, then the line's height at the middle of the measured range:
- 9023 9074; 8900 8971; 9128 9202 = -0.02 mag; 10.7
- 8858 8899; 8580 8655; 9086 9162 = -0.01 mag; 11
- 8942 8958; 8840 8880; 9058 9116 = 0.03 mag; 10.9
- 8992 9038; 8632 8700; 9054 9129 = 0.01 mag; 10.7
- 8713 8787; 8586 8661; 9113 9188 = -0.01 mag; 11.1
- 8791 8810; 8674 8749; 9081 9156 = -0.01 mag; 11.1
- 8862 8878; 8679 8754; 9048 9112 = 0.01 mag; 11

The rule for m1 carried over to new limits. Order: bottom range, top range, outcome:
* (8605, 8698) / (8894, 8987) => 1.07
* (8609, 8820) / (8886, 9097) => 1.04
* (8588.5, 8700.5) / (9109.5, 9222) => 1.07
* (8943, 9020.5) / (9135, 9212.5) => 1.02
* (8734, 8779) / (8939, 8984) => 1.01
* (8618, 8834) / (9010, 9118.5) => 1.04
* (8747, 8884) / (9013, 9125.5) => 1.02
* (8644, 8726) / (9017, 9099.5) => 1.08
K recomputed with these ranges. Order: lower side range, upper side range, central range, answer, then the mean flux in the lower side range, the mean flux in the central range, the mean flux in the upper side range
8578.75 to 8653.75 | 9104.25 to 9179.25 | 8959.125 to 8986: -0.017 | 11.4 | 11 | 10.5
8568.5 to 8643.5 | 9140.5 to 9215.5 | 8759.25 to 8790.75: 0.002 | 11.5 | 11.2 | 10.5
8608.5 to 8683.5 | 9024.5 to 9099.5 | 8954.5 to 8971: -0.001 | 11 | 10.8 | 10.8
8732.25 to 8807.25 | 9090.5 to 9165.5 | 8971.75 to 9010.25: 0.002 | 11.2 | 10.8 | 10.6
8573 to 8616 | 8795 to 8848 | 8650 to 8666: 0.159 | 11.5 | 9.88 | 11.2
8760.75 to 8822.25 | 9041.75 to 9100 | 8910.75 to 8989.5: 0.004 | 11.2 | 10.9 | 10.8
